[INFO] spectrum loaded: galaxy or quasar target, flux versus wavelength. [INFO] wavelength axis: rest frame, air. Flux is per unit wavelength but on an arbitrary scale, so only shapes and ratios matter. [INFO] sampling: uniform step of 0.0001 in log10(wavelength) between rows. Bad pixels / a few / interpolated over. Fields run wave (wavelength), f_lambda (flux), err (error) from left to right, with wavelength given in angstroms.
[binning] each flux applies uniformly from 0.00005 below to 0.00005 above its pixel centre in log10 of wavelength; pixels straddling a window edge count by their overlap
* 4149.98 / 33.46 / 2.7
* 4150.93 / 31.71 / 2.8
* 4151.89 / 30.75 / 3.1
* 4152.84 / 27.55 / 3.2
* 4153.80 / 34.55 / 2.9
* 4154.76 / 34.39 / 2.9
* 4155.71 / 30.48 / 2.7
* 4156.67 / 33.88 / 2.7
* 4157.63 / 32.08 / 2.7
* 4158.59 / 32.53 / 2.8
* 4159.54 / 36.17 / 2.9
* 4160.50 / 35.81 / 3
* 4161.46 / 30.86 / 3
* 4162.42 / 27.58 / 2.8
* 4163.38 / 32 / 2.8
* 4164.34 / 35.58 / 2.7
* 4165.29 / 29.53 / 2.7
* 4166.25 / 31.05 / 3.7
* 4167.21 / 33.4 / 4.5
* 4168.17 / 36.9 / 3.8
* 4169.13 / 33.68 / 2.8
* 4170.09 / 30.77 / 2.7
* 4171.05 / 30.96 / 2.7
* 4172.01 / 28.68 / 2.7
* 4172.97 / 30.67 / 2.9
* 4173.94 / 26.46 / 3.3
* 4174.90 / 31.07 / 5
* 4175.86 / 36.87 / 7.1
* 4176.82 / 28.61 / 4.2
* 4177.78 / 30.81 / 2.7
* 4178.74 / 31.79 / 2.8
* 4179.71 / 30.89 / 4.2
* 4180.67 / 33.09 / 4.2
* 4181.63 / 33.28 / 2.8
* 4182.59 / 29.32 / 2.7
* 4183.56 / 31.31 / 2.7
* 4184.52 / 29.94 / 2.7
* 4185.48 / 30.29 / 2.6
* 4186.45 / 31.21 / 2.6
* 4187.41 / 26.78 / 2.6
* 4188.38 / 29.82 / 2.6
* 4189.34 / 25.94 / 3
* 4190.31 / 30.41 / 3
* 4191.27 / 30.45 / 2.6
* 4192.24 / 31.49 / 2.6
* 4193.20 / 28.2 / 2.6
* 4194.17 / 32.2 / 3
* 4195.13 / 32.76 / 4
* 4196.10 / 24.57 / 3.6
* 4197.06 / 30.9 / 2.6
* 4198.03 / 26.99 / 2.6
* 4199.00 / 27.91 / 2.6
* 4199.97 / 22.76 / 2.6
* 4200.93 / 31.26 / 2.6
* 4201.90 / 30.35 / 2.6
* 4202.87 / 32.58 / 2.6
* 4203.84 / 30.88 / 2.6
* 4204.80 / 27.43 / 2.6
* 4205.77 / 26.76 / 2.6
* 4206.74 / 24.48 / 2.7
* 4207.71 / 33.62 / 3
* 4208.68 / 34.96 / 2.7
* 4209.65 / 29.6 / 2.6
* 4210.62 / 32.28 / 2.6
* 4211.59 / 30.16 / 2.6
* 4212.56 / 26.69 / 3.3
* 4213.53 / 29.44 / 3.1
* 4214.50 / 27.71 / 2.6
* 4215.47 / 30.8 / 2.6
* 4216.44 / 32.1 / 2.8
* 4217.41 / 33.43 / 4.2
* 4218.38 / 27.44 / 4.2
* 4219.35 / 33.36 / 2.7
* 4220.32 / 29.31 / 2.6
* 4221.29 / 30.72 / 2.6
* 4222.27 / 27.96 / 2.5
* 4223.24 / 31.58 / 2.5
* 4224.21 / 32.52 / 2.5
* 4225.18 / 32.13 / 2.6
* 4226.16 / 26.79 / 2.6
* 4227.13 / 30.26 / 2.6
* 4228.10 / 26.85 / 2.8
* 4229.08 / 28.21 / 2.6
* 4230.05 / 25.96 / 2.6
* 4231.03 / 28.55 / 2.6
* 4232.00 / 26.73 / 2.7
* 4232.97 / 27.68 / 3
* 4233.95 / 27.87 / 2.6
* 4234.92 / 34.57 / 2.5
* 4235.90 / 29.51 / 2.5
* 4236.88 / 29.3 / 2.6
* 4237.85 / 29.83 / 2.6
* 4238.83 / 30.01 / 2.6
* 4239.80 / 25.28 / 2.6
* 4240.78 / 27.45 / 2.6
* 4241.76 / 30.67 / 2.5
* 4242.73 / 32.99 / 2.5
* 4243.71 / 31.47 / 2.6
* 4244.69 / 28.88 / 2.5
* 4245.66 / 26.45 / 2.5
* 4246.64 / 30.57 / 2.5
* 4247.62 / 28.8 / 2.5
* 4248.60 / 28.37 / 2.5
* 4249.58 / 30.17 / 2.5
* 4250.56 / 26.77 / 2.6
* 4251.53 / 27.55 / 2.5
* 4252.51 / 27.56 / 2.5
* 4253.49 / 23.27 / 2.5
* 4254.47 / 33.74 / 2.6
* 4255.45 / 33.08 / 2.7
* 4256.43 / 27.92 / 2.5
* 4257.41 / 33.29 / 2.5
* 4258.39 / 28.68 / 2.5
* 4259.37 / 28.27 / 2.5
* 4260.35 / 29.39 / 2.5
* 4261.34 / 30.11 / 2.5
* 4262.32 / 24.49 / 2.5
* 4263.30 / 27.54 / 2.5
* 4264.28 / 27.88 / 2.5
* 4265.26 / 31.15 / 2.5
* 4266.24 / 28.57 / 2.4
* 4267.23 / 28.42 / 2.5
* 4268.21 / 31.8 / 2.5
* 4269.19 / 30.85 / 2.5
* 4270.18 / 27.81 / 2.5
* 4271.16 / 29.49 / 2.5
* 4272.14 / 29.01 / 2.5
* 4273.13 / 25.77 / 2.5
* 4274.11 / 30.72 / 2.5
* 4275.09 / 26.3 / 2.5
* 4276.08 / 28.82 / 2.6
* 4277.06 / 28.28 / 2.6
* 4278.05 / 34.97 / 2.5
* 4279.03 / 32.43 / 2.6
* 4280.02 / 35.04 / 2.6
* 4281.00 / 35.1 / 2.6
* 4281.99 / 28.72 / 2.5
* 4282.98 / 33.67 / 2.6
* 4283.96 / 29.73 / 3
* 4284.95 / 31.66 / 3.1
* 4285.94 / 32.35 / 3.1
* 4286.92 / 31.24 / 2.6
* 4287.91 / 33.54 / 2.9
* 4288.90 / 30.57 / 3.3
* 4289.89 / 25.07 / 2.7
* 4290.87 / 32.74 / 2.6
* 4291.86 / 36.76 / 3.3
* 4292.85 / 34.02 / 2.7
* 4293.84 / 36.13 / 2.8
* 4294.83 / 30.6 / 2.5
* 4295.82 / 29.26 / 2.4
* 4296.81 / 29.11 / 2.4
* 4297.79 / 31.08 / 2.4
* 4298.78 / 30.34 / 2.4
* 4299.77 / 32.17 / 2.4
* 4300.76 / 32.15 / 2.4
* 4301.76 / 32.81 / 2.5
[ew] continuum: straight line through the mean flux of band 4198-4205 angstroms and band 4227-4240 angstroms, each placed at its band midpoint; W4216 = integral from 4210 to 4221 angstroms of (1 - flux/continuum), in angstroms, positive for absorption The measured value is -0.5 angstroms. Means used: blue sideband 28.9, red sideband 28.6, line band 30.3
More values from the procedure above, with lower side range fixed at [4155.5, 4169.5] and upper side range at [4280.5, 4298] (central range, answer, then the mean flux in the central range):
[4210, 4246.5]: 3.1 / 29.6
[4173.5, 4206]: 2.7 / 29.9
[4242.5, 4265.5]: 2.2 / 29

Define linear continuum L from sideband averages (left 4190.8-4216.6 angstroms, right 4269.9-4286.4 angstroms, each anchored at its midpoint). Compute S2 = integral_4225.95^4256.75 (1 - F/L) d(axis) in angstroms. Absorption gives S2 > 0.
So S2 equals 1.26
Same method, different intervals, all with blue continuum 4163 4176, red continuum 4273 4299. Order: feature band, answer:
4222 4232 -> 0.8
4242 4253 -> 0.8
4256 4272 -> 1.2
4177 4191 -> 0.6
